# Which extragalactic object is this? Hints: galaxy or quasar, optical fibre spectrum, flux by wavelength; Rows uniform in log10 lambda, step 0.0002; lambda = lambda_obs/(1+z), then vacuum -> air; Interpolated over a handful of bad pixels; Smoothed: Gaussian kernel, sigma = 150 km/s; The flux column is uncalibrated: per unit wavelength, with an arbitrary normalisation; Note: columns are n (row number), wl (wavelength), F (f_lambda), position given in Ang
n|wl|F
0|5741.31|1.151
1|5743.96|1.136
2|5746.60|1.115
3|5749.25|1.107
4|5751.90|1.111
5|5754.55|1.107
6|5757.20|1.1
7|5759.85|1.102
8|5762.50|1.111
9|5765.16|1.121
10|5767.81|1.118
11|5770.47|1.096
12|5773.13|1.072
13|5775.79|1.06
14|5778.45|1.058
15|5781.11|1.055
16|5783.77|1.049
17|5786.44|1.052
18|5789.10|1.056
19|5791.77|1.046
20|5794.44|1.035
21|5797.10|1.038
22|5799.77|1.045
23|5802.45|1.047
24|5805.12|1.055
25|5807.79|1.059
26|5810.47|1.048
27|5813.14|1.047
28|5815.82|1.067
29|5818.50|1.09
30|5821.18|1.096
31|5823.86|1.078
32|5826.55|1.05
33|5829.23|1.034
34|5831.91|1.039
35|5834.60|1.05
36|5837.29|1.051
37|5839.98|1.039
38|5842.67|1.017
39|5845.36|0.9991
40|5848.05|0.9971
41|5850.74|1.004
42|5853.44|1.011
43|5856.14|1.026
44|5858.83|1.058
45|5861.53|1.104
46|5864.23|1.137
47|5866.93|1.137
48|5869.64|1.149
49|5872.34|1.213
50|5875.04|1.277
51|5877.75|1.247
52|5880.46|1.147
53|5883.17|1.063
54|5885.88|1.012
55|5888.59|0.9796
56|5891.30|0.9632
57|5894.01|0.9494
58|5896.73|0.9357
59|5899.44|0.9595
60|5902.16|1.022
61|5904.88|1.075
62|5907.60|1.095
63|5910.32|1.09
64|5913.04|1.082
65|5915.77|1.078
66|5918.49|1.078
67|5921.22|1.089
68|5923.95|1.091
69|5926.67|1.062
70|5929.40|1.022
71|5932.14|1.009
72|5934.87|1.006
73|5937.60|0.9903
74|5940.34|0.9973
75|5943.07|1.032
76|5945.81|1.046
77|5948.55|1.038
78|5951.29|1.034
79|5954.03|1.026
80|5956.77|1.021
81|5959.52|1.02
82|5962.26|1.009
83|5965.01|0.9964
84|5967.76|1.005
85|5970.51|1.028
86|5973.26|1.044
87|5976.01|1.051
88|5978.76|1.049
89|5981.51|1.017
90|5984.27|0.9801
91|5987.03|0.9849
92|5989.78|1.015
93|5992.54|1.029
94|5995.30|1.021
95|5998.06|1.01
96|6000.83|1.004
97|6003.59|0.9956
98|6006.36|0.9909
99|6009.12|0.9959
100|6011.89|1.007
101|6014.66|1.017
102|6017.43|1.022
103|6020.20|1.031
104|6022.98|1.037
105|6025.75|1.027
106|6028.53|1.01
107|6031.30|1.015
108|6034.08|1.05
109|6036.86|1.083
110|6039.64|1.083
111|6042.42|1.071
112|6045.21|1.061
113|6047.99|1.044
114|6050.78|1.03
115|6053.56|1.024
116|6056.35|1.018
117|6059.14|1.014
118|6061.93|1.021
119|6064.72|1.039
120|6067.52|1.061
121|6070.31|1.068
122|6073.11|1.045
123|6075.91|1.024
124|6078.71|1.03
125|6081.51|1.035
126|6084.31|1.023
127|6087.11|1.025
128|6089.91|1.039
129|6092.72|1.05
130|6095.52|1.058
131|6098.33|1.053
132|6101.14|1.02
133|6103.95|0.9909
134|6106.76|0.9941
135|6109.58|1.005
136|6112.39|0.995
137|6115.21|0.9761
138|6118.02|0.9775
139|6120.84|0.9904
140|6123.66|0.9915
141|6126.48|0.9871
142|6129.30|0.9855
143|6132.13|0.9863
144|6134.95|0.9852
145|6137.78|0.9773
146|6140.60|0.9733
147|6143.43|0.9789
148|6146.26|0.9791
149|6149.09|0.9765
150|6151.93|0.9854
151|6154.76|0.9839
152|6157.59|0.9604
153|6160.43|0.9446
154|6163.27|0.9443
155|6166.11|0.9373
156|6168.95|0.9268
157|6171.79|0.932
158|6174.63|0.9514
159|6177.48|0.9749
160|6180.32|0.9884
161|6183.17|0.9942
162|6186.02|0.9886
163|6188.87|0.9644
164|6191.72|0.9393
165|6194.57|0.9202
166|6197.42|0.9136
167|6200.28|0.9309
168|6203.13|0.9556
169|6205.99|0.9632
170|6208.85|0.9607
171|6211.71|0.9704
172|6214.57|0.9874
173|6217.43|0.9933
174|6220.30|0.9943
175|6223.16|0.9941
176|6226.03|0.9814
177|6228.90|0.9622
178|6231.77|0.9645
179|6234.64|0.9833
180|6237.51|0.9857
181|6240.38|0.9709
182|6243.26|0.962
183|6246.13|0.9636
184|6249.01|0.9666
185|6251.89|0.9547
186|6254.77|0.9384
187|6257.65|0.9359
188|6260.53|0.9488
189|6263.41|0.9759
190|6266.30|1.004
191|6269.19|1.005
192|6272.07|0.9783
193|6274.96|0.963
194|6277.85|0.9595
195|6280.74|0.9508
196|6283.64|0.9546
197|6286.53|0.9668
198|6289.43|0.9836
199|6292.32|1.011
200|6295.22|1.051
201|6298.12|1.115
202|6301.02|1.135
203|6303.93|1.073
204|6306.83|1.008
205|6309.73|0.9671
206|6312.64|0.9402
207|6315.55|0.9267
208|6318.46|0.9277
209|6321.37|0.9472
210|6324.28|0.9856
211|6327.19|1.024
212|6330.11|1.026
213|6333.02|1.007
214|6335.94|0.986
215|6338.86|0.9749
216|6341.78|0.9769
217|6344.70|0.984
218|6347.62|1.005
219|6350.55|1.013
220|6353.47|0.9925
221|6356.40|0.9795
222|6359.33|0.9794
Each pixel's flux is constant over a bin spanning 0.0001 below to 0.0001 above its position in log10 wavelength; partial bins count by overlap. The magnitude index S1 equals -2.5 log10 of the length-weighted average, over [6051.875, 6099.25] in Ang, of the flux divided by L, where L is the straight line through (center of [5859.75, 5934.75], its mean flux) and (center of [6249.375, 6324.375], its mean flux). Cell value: 0.00 mag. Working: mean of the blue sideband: 1.08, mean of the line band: 1.04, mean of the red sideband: 0.985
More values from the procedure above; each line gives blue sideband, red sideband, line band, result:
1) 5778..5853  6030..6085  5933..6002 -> 0.027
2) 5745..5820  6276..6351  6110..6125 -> 0.040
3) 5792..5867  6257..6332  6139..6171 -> 0.052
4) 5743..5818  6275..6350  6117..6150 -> 0.043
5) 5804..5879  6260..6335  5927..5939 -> 0.053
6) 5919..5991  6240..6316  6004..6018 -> 0.015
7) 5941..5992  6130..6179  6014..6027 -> -0.023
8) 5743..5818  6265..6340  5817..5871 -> 0.007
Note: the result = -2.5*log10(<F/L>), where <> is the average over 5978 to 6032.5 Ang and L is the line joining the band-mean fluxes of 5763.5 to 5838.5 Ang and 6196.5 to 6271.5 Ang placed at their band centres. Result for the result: 0.01 mag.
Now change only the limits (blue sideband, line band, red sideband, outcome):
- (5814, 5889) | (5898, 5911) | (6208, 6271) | 0.02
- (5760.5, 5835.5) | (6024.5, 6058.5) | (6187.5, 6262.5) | -0.04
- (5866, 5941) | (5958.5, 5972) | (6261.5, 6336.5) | 0.04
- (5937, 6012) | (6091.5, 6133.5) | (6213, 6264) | -0.01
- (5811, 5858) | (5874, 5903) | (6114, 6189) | -0.02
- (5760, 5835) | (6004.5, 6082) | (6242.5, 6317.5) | -0.01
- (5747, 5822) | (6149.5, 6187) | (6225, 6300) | 0.04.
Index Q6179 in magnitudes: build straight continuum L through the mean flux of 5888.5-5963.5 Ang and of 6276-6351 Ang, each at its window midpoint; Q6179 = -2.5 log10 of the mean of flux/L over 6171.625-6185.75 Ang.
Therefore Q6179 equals 0.04 mag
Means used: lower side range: 1.03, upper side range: 0.996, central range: 0.973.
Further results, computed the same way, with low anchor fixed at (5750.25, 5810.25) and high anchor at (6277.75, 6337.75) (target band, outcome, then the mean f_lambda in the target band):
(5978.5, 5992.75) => 0.037 mag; 1.01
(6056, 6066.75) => 0.008 mag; 1.03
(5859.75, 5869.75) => -0.065 mag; 1.13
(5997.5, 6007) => 0.044 mag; 0.999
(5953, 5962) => 0.028 mag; 1.02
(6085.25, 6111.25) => 0.002 mag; 1.03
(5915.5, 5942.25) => 0.011 mag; 1.04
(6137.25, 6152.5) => 0.047 mag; 0.978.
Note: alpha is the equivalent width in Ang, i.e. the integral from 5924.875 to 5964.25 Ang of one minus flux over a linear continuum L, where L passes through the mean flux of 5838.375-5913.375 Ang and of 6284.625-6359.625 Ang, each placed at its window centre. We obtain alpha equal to 1.2 Ang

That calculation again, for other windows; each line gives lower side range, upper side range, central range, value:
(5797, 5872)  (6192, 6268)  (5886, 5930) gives 0.23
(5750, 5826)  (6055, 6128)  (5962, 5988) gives 0.57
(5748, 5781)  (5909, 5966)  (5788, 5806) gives 0.65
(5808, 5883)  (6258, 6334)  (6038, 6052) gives -0.22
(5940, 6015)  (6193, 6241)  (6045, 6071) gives -0.94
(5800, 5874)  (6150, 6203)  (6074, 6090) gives -0.72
